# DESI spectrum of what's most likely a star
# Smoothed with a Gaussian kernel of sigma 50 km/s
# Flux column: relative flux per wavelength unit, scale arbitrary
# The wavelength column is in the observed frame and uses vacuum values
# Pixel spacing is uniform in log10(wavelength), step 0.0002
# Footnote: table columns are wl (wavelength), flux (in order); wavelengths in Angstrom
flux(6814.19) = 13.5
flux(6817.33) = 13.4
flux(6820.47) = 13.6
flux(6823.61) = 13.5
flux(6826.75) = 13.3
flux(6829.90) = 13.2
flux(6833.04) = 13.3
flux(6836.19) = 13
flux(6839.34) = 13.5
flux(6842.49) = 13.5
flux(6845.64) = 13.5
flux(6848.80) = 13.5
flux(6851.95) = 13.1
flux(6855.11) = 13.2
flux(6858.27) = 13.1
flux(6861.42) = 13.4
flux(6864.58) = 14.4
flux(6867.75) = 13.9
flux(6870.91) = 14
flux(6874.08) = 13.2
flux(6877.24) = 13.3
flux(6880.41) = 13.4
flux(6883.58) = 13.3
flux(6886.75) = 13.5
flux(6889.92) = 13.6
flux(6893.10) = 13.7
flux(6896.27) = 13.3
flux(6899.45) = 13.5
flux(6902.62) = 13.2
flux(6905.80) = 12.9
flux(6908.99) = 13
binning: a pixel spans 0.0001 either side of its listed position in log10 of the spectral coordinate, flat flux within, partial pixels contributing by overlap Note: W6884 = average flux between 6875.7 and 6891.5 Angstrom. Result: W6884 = 13.4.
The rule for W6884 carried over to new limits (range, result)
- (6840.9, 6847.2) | 13.5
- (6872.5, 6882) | 13.3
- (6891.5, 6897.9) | 13.5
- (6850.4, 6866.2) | 13.4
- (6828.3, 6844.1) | 13.3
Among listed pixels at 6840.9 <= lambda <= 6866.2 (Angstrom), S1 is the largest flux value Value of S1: 14.4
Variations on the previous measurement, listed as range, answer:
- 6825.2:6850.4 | 13.5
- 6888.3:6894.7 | 13.7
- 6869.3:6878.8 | 14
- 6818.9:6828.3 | 13.6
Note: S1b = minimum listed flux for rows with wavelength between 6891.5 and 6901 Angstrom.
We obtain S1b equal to 13.3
